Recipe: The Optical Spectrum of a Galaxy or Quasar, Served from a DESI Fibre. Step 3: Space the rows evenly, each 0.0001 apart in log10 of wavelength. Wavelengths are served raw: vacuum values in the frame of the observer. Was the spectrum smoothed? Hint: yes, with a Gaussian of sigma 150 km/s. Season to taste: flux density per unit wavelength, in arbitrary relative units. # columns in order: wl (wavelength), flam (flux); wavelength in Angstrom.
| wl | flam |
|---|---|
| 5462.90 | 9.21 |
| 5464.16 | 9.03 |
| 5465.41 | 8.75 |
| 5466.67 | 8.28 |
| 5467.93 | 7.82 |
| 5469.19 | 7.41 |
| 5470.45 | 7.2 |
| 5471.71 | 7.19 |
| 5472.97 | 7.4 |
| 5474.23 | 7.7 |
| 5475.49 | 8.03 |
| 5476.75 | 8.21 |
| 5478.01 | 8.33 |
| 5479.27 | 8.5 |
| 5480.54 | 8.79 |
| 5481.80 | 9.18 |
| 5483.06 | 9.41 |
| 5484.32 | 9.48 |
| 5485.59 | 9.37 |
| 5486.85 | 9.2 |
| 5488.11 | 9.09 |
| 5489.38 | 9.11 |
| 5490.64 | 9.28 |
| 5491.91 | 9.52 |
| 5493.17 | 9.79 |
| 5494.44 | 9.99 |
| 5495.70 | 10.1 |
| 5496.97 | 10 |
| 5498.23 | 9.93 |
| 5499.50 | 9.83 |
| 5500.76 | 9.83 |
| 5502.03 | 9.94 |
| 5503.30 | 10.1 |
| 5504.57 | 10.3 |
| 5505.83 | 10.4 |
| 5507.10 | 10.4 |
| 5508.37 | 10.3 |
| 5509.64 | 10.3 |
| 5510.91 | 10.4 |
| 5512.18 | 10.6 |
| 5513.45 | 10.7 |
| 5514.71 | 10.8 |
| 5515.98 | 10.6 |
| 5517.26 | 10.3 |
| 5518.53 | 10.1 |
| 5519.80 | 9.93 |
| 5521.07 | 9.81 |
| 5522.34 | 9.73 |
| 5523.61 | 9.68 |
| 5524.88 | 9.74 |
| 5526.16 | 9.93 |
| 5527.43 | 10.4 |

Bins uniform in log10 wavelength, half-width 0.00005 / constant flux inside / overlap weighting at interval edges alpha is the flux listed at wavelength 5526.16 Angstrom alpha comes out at 9.93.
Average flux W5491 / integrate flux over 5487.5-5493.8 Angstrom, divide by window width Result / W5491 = 9.35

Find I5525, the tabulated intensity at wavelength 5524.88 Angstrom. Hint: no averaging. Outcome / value 9.74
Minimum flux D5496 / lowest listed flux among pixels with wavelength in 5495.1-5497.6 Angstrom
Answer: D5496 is 10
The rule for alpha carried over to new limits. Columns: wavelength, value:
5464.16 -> 9.03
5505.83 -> 10.4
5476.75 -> 8.21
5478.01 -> 8.33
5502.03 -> 9.94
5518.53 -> 10.1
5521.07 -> 9.81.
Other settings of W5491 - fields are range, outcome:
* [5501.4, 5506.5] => 10.2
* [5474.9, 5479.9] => 8.28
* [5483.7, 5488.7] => 9.29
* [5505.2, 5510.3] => 10.3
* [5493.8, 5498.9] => 10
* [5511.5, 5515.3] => 10.7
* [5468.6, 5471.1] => 7.3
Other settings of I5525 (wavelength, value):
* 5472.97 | 7.4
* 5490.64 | 9.28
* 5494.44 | 9.99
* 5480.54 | 8.79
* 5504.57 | 10.3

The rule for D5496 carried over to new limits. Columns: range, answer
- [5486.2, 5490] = 9.09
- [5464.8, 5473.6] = 7.19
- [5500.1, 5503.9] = 9.83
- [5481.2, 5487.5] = 9.18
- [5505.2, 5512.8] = 10.3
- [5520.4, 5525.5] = 9.68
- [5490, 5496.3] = 9.28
